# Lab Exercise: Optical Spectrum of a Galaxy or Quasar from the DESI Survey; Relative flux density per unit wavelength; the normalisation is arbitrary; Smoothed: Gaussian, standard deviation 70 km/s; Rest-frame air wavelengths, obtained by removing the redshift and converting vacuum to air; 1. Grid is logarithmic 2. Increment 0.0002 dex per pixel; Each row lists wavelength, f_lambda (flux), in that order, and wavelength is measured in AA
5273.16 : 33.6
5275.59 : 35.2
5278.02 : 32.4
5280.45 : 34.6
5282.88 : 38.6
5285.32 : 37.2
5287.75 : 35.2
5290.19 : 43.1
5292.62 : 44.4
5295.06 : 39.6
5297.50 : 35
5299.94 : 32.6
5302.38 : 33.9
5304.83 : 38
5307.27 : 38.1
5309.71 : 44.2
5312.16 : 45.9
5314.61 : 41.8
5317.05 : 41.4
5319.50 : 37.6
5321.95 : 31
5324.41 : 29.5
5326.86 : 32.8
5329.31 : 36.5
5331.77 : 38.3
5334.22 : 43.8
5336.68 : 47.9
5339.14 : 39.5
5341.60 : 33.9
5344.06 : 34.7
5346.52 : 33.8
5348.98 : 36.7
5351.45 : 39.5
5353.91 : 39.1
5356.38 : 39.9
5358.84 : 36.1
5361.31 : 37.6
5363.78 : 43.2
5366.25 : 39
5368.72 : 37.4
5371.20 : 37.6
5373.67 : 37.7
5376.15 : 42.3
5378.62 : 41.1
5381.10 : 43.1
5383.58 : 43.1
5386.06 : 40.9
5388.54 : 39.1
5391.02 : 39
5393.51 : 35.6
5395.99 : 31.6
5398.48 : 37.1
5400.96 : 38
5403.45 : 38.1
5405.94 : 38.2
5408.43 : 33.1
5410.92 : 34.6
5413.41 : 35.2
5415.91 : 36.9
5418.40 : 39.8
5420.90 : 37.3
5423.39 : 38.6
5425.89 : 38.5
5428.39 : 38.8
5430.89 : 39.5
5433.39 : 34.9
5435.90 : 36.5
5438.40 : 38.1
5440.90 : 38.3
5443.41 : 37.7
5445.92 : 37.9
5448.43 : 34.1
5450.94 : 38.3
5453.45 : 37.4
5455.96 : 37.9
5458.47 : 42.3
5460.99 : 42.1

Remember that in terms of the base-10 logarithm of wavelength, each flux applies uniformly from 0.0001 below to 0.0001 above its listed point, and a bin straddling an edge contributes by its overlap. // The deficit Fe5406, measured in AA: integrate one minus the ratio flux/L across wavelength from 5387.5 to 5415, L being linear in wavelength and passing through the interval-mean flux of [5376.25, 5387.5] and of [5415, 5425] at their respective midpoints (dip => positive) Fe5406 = 2.6 AA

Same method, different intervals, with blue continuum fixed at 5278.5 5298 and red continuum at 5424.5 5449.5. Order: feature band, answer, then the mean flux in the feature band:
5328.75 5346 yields -0.5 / 39.1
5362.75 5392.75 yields -1.9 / 40.2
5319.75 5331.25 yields 1.5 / 33.2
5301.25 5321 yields -0.9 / 40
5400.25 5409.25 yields 0.2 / 36.9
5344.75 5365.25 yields -0.1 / 38.2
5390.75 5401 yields 0.5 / 35.8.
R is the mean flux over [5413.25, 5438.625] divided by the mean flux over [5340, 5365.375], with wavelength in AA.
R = 1.0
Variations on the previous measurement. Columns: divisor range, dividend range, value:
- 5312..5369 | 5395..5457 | 0.97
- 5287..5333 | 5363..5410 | 1.02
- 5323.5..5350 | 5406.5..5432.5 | 1.00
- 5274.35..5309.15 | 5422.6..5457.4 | 1.01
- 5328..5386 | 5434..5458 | 0.95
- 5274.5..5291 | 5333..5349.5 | 1.06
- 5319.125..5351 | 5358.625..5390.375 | 1.09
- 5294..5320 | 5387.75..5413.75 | 0.93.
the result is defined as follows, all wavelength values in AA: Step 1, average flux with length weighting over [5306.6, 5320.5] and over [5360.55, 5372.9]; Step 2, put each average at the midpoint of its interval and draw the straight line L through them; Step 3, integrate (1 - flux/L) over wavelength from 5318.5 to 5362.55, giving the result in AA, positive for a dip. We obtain 3.5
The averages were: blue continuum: 41.7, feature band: 37.1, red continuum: 39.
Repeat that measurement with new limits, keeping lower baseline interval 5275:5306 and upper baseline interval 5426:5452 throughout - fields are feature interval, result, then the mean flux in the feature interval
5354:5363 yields -0.3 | 38.3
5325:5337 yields -0.5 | 38.7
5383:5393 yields -0.7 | 40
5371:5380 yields -0.7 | 40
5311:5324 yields -0.6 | 38.9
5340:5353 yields 0.4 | 35.9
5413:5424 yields -0.1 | 37.7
